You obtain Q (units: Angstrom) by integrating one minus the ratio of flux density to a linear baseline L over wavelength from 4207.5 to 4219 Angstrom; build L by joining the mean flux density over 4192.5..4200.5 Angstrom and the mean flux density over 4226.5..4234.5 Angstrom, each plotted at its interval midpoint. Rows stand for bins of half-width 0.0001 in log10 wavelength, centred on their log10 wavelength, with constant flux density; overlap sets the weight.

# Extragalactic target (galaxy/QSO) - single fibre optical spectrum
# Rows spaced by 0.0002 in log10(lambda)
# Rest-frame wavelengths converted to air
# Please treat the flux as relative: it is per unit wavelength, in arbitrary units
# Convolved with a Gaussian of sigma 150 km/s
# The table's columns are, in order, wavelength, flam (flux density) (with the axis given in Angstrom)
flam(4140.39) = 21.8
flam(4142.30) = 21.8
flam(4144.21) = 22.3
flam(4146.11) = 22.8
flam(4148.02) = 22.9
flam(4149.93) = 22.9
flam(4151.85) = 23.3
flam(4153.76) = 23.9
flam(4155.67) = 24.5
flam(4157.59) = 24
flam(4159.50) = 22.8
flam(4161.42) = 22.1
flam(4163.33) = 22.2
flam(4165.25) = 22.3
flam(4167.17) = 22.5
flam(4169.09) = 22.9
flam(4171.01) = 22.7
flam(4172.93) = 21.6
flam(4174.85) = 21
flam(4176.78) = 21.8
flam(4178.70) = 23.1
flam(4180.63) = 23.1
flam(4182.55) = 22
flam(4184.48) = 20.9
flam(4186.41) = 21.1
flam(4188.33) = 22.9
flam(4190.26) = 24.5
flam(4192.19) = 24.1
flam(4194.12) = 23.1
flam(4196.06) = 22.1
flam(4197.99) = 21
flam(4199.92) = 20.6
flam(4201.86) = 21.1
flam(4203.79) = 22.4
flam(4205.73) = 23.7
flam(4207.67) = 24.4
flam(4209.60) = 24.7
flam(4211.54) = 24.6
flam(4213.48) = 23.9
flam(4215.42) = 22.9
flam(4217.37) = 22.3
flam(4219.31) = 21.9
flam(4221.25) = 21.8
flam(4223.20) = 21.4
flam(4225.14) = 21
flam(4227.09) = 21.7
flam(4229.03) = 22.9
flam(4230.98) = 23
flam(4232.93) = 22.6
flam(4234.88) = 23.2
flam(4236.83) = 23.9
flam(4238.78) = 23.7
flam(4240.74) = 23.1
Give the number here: -0.7 Angstrom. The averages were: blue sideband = 21.9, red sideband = 22.6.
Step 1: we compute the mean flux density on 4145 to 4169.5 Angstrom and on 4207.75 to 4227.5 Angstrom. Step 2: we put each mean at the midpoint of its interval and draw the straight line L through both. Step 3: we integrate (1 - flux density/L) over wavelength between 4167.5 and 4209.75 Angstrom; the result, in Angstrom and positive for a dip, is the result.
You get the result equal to 0.8 Angstrom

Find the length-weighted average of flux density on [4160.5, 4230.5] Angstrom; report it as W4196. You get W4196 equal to 22.5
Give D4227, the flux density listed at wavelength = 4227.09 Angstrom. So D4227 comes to 21.7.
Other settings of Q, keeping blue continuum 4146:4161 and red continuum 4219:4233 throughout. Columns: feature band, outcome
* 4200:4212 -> -0.45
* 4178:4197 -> 0.04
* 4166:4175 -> 0.31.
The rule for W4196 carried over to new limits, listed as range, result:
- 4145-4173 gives 22.9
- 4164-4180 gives 22.2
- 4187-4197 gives 23.3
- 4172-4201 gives 22.2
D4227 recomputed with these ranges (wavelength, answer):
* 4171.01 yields 22.7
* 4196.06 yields 22.1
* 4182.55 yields 22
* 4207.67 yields 24.4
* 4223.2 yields 21.4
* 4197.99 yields 21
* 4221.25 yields 21.8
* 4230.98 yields 23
